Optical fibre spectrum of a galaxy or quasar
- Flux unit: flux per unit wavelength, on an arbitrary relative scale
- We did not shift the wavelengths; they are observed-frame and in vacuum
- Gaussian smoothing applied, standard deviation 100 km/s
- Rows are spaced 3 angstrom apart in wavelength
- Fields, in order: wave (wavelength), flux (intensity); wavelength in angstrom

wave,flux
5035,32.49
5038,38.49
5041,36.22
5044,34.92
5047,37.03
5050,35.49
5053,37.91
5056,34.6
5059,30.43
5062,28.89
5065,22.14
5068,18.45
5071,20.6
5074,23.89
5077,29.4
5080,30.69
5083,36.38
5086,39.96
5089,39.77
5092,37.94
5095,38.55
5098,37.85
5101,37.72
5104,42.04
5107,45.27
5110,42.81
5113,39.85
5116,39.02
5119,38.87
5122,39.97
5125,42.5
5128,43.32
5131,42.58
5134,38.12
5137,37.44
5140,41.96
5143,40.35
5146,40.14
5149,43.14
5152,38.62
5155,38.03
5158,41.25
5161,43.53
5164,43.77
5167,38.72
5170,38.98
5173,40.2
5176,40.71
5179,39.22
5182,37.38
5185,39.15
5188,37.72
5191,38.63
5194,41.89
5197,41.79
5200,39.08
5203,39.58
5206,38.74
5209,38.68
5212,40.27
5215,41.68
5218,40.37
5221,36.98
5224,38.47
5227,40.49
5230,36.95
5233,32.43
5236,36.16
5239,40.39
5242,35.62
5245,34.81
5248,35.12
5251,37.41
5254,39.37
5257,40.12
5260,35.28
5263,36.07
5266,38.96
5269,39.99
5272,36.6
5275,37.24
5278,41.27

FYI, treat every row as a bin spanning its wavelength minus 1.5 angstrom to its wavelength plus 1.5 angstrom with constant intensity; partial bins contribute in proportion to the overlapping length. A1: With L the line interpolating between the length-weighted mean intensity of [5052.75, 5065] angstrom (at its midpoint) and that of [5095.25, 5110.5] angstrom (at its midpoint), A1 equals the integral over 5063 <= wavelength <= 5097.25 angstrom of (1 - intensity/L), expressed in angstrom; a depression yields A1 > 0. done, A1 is 5.07 angstrom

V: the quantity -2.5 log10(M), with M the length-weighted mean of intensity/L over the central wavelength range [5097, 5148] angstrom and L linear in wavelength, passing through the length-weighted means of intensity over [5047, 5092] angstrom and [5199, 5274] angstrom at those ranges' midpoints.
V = -0.22 mag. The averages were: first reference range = 31.1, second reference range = 38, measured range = 40.6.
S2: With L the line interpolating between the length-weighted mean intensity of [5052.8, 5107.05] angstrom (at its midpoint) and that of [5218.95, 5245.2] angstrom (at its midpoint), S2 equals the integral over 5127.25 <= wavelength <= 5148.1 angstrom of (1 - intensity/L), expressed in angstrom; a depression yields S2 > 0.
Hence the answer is -3.67 angstrom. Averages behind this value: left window 32.9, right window 37.1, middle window 40.5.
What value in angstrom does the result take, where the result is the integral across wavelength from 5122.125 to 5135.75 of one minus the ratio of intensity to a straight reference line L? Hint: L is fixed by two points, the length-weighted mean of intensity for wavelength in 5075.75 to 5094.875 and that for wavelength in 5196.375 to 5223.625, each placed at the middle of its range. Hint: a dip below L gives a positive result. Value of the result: -1.5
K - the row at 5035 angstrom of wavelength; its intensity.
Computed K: 32.49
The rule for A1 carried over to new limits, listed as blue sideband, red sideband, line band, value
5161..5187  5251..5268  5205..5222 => -0.2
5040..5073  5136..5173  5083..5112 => -4.5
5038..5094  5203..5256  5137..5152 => -2.5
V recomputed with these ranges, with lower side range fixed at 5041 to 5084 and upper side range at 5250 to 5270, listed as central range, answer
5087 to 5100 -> -0.22 mag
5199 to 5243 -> -0.05 mag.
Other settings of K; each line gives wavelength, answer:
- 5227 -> 40.49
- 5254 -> 39.37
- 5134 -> 38.12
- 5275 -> 37.24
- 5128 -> 43.32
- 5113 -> 39.85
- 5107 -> 45.27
